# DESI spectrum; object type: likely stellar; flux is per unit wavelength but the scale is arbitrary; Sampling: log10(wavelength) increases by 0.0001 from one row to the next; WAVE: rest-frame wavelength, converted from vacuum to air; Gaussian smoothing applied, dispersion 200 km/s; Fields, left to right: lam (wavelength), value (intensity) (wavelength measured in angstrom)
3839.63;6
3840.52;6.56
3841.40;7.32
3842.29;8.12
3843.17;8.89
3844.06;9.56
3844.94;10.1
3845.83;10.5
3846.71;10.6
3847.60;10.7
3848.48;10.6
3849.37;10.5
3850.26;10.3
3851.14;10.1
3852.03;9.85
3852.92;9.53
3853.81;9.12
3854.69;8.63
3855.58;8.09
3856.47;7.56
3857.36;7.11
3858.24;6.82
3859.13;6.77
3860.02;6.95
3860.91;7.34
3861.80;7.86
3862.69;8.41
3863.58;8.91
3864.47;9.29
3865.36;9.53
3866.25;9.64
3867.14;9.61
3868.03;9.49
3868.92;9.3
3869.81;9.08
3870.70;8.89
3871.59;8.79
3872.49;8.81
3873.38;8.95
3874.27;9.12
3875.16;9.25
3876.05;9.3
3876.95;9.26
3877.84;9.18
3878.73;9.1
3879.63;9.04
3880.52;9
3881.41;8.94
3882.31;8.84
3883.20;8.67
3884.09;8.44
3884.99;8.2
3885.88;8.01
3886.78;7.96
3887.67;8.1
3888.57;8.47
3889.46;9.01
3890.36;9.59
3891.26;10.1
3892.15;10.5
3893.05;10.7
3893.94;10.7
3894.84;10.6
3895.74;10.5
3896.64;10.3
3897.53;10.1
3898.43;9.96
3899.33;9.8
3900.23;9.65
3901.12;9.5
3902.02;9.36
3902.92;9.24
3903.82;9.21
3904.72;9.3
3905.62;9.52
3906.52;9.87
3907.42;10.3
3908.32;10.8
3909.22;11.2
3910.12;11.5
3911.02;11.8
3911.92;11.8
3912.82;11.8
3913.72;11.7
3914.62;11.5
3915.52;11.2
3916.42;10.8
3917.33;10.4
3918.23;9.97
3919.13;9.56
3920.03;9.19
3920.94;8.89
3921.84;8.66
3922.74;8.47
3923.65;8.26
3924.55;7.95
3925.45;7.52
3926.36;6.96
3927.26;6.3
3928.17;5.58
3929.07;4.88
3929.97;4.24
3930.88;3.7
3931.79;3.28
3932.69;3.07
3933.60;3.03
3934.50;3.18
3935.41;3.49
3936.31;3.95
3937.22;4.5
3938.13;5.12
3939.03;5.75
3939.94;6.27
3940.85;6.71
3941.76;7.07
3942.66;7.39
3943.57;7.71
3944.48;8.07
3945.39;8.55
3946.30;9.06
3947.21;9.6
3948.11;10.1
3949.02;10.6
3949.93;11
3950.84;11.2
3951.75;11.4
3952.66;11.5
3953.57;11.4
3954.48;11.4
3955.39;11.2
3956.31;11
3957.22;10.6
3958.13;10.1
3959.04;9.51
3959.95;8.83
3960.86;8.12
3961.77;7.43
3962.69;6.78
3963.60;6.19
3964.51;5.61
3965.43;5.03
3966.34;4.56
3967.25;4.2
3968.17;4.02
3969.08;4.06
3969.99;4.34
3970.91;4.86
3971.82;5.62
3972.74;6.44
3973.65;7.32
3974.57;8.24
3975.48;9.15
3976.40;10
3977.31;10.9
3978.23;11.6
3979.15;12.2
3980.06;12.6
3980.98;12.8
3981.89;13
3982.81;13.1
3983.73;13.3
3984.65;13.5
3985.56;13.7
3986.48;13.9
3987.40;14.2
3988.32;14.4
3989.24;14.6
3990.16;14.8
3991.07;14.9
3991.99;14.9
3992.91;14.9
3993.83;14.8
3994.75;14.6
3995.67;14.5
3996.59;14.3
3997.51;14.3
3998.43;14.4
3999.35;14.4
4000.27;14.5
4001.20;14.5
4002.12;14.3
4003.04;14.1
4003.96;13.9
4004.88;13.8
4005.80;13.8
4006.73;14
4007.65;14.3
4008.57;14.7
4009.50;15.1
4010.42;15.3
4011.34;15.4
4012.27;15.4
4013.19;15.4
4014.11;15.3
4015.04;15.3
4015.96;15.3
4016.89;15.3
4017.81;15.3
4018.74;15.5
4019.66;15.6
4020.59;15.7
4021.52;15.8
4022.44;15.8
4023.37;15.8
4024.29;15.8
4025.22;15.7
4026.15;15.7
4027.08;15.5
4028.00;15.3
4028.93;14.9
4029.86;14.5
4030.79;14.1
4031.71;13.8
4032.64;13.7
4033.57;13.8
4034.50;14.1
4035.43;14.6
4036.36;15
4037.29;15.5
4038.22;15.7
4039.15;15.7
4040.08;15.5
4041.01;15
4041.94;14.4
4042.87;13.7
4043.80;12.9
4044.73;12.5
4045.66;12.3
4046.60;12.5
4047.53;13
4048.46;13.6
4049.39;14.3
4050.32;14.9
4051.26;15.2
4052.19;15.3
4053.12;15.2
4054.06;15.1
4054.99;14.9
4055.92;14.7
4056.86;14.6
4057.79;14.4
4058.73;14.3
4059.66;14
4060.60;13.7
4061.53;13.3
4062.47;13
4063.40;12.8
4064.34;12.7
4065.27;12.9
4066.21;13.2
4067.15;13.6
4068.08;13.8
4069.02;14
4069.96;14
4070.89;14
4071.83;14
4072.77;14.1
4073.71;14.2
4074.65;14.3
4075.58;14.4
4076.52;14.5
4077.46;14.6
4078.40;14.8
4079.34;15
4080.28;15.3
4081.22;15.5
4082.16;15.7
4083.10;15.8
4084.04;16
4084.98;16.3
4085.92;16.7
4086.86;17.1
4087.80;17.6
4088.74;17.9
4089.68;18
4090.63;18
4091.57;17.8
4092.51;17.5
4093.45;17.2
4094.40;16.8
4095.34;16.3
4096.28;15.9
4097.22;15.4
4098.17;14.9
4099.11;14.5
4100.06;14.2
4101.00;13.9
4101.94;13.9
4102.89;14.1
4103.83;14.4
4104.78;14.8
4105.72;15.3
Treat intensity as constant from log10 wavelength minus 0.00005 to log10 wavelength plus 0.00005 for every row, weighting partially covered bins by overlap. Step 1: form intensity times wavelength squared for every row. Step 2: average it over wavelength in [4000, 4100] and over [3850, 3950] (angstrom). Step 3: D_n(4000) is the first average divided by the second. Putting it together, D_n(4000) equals 1.87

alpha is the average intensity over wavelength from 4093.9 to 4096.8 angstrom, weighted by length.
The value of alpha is 16.3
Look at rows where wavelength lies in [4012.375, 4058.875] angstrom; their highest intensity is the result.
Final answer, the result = 15.8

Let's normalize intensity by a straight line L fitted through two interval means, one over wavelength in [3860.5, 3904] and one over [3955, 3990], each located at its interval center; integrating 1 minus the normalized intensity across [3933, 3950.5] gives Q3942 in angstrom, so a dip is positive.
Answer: 4.6 angstrom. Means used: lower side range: 9.22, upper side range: 9.44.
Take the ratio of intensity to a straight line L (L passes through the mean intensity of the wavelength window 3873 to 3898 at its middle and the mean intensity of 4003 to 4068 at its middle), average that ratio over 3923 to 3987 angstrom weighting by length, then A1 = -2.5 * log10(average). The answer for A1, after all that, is 0.41 mag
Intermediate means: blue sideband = 9.29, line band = 8.07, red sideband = 14.5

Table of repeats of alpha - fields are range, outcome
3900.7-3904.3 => 9.31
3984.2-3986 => 13.7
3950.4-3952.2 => 11.3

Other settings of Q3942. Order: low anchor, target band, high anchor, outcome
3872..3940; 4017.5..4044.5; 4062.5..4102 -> -3.44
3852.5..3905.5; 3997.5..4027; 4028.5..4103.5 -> -4.24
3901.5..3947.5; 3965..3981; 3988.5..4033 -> 5.95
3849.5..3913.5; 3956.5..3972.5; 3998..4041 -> 7.73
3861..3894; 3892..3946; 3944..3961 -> 7.28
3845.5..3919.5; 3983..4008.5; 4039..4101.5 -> -3.14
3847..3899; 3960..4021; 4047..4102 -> 2.69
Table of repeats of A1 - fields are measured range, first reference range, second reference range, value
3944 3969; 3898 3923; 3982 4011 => 0.38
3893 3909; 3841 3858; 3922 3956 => -0.22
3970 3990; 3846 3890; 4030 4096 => 0.11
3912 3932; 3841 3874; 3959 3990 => 0.10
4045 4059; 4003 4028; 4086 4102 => 0.11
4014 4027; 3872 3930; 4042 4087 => -0.20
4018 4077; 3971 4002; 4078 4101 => 0.02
